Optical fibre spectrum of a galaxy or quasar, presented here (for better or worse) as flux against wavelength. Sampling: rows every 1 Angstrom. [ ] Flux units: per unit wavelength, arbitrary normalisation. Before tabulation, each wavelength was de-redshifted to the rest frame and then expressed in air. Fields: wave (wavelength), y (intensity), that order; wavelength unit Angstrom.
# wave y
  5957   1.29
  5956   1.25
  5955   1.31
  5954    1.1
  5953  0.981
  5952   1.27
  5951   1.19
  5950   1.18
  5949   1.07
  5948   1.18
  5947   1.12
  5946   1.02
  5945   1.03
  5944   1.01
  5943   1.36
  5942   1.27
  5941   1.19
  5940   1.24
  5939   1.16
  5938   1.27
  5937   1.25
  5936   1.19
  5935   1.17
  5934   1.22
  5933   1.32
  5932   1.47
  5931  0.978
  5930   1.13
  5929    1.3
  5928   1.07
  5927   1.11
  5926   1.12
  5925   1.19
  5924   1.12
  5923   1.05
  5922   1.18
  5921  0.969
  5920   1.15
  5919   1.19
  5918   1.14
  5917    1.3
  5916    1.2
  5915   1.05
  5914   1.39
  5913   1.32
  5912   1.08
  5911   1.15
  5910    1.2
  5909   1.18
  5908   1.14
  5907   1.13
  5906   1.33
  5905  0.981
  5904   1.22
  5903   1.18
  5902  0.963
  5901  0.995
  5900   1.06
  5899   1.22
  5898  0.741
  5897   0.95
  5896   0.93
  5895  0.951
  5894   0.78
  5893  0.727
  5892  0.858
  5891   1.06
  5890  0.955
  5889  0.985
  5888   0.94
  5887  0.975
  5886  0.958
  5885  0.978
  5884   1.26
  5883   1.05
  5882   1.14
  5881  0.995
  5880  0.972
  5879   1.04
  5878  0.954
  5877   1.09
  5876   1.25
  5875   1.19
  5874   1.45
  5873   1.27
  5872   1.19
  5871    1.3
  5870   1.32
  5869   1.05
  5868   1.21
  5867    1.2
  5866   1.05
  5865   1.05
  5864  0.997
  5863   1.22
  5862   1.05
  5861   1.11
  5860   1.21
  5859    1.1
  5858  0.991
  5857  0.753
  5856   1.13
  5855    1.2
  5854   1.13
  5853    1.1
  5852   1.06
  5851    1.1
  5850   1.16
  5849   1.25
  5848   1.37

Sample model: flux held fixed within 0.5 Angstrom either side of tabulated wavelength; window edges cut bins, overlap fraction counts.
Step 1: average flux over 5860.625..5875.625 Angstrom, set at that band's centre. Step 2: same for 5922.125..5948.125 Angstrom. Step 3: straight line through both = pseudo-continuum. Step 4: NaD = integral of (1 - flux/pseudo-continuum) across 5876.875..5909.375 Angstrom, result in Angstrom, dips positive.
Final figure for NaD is 4.3 Angstrom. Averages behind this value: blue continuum 1.18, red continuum 1.17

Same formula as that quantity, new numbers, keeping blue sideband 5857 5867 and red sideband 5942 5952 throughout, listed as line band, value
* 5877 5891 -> 0.94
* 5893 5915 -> 0.57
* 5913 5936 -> -1.06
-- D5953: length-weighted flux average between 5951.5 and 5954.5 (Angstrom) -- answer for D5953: 1.12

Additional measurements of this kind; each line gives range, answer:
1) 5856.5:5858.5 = 0.872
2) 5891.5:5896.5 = 0.849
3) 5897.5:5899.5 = 0.98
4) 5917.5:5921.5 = 1.11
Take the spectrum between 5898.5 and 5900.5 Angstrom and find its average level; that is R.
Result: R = 1.14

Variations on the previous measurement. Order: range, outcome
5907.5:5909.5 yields 1.16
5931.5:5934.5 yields 1.34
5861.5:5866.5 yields 1.07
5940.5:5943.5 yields 1.27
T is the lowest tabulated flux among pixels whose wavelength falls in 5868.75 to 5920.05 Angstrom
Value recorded 0.727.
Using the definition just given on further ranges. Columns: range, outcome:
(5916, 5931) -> 0.969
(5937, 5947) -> 1.01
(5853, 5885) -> 0.753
